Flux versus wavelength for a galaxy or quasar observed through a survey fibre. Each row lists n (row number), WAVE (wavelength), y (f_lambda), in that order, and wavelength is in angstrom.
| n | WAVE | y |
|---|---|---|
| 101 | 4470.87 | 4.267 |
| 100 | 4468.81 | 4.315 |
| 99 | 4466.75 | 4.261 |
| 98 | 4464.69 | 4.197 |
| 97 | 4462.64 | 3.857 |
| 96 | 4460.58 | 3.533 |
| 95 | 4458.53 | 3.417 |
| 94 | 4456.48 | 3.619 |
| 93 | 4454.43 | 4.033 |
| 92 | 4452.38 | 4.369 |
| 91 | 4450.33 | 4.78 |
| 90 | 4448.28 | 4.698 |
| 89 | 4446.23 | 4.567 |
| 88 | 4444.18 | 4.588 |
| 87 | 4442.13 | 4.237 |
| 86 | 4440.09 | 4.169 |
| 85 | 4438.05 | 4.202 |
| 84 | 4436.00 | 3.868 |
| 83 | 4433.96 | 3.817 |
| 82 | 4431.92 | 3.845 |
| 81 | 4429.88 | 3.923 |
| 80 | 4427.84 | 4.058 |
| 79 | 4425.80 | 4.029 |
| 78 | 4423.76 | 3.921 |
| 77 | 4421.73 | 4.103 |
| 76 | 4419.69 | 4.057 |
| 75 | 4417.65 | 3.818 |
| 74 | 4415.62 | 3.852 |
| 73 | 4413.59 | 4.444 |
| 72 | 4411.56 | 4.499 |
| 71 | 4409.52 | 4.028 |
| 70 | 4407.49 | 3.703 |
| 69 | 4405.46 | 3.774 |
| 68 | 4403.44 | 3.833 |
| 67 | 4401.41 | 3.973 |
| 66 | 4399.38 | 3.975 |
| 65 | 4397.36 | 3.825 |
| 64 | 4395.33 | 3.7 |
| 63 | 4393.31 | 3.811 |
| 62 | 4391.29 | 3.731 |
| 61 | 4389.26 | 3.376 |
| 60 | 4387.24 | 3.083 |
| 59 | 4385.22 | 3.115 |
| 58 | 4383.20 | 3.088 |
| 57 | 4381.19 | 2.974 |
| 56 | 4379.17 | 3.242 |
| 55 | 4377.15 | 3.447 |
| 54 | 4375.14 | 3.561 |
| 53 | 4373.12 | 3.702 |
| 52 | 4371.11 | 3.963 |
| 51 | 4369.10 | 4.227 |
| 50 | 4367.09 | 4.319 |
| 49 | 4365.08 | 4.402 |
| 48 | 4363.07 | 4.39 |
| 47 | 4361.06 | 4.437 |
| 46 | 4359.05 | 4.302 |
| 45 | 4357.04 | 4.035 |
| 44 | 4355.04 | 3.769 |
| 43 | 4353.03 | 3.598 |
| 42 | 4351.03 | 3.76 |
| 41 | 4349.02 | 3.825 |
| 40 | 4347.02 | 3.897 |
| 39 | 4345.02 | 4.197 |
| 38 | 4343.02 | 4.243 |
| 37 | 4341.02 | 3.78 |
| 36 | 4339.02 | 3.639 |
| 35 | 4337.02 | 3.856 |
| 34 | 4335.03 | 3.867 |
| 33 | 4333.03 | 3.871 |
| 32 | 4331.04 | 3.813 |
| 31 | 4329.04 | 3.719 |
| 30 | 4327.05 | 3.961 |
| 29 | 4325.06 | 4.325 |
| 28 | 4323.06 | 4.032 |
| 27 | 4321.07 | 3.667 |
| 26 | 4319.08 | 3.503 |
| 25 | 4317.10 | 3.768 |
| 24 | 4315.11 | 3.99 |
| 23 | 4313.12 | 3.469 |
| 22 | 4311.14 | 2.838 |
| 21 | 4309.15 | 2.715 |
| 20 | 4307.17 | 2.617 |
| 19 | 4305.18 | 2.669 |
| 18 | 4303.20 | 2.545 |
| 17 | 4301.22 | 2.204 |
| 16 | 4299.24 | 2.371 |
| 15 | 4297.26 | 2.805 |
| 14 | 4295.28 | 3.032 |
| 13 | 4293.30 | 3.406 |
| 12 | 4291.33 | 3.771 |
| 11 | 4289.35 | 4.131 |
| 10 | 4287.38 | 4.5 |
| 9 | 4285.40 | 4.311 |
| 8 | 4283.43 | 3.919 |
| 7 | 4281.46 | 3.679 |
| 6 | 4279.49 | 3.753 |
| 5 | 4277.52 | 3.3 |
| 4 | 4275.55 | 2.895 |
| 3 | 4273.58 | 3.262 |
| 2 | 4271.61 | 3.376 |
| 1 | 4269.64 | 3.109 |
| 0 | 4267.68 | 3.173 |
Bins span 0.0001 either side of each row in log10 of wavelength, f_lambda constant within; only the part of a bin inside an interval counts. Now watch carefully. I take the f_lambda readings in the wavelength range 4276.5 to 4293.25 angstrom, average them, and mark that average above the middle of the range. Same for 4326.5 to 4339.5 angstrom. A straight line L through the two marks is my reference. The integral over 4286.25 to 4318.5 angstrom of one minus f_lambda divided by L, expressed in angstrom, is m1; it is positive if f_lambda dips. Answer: 5.7 angstrom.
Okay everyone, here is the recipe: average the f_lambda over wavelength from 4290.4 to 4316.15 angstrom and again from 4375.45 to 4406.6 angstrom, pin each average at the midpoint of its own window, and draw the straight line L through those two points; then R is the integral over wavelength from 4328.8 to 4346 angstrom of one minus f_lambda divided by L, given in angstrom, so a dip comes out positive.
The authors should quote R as -3.86 angstrom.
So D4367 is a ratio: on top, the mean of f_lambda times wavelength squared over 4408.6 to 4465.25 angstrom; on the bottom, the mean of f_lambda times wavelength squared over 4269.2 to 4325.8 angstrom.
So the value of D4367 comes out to 1.29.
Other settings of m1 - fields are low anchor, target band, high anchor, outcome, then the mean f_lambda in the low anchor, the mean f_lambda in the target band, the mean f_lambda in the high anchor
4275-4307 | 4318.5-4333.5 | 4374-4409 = -2.1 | 3.32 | 3.87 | 3.55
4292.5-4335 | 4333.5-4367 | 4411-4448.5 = -4.1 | 3.31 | 4.01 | 4.13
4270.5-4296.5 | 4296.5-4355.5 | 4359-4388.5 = 2.7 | 3.63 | 3.51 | 3.73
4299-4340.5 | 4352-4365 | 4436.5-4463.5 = -1.7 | 3.43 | 4.11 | 4.15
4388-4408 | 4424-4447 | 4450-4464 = -1.5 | 3.76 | 4.11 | 3.91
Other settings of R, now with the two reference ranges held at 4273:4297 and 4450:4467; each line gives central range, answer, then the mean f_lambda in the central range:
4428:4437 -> 0.08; 3.88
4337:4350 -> -0.60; 3.92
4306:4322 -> 1.67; 3.31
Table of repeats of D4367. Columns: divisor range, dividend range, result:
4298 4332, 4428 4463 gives 1.31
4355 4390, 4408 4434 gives 1.10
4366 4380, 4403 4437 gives 1.07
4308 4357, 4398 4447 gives 1.12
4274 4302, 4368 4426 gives 1.15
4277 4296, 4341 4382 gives 1.07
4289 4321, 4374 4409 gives 1.19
